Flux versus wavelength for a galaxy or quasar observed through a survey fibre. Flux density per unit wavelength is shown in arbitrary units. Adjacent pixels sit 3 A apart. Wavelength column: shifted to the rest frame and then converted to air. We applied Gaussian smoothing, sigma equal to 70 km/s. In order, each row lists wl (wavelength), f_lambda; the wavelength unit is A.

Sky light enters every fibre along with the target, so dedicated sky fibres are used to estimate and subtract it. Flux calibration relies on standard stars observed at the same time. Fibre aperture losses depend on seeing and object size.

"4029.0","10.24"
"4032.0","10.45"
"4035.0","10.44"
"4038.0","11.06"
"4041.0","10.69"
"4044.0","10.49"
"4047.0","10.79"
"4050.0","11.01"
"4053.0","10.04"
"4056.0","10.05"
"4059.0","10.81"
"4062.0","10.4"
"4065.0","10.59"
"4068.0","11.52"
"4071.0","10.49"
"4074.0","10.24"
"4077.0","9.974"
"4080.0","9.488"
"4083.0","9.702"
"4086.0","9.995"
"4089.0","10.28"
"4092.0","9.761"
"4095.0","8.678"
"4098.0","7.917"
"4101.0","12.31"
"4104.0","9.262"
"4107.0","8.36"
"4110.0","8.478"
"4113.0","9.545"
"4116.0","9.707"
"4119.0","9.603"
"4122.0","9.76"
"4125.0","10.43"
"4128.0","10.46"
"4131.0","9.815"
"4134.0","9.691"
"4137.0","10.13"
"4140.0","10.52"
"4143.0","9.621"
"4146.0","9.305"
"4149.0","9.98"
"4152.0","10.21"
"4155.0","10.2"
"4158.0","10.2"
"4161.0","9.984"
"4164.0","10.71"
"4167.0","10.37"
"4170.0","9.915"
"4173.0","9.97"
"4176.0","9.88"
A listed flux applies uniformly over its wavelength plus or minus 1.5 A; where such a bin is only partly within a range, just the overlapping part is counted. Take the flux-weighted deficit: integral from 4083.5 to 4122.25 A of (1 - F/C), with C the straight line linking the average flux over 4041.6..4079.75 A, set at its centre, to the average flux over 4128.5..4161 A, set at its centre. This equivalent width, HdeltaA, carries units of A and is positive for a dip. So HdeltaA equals 2.8 A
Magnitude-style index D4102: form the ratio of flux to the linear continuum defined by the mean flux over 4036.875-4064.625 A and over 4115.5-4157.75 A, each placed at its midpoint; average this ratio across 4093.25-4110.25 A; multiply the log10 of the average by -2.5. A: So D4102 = 0.11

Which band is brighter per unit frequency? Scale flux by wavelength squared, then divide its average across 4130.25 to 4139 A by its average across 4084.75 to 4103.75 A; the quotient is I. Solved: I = 1.03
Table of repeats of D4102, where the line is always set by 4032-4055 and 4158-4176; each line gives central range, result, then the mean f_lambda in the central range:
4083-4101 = 0.09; 9.61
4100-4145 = 0.06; 9.81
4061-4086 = 0.02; 10.3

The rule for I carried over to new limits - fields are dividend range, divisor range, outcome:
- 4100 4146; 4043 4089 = 0.97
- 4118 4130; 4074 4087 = 1.05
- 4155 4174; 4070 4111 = 1.10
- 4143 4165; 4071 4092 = 1.04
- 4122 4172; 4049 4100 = 1.04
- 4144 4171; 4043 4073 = 1.00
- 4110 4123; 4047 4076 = 0.92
